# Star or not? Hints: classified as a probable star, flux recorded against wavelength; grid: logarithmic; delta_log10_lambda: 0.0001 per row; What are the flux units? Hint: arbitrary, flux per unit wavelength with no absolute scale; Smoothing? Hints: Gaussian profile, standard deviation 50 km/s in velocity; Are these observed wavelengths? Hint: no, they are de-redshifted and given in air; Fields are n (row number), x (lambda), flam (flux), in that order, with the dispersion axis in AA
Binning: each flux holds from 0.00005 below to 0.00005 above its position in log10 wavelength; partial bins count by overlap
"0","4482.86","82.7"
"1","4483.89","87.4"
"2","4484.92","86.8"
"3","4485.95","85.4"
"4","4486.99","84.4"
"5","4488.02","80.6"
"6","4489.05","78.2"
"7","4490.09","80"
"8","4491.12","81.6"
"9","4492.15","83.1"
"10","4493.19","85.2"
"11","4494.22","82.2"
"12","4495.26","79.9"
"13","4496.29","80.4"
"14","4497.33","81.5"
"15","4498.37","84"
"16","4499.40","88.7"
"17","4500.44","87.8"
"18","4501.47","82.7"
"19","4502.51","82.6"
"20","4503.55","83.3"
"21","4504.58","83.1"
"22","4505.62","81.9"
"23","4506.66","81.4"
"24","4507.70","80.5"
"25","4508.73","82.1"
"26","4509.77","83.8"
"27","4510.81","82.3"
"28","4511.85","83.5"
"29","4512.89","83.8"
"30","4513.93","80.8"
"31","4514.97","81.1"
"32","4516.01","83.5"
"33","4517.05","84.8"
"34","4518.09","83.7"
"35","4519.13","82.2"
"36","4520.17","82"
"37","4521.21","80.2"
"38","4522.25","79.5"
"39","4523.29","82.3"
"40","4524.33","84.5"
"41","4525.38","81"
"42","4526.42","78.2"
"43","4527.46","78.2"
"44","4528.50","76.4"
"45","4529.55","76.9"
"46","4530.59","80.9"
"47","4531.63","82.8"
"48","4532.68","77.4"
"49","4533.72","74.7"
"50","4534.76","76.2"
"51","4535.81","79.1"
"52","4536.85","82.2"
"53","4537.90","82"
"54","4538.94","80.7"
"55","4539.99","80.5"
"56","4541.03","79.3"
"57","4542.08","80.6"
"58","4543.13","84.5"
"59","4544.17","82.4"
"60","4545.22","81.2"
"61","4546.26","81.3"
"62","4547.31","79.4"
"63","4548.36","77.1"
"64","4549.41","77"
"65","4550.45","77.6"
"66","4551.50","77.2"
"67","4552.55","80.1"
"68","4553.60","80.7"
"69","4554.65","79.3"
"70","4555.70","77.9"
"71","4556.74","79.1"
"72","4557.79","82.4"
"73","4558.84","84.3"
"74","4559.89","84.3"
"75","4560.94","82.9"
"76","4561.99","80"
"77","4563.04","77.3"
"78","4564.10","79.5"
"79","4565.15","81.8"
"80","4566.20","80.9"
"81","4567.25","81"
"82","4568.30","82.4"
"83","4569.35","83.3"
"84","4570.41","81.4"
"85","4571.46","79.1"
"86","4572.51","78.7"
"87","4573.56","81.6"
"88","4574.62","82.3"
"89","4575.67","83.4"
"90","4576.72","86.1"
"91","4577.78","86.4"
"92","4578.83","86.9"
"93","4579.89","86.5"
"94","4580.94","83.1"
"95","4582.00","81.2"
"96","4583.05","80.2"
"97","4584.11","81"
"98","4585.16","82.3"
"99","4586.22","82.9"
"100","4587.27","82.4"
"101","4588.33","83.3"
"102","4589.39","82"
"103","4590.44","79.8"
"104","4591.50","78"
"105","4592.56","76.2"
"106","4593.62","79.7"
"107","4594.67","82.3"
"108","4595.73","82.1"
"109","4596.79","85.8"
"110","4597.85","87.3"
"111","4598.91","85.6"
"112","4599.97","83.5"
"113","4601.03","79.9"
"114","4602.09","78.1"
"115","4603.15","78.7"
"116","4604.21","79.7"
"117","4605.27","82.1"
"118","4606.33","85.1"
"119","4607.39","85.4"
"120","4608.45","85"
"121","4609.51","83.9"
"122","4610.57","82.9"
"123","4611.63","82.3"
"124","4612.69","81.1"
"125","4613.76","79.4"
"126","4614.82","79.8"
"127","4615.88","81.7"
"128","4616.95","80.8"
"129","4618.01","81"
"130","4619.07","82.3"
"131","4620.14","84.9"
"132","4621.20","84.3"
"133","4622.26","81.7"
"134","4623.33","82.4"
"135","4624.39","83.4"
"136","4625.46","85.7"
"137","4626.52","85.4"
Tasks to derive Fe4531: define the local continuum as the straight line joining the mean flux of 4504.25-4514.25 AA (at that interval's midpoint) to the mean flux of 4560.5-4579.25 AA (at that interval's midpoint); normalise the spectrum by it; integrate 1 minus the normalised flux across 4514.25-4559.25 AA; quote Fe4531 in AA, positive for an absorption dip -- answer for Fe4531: 1.0 AA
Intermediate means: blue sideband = 82.3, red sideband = 81.9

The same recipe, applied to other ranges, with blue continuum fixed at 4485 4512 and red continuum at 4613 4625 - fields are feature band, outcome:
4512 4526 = 0.1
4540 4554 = 0.4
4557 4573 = 0.2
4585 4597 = 0.1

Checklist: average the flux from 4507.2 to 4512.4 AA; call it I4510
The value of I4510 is 82.5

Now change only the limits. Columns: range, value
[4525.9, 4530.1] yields 77.5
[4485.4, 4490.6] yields 81.7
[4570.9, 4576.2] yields 81.2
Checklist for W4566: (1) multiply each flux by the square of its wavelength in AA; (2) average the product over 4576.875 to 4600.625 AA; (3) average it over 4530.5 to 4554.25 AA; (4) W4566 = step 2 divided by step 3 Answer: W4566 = 1.1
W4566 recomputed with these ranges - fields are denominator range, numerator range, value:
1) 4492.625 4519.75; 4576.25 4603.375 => 1.03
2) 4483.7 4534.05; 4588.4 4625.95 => 1.05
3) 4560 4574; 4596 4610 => 1.04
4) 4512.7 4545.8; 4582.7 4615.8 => 1.05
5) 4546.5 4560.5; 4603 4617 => 1.06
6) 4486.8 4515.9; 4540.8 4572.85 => 1.00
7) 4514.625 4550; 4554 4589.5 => 1.04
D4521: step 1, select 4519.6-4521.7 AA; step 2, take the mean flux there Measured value 81.2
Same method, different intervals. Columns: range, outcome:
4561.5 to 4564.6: 78.7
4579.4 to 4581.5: 84.7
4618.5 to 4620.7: 83.6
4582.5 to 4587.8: 81.9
